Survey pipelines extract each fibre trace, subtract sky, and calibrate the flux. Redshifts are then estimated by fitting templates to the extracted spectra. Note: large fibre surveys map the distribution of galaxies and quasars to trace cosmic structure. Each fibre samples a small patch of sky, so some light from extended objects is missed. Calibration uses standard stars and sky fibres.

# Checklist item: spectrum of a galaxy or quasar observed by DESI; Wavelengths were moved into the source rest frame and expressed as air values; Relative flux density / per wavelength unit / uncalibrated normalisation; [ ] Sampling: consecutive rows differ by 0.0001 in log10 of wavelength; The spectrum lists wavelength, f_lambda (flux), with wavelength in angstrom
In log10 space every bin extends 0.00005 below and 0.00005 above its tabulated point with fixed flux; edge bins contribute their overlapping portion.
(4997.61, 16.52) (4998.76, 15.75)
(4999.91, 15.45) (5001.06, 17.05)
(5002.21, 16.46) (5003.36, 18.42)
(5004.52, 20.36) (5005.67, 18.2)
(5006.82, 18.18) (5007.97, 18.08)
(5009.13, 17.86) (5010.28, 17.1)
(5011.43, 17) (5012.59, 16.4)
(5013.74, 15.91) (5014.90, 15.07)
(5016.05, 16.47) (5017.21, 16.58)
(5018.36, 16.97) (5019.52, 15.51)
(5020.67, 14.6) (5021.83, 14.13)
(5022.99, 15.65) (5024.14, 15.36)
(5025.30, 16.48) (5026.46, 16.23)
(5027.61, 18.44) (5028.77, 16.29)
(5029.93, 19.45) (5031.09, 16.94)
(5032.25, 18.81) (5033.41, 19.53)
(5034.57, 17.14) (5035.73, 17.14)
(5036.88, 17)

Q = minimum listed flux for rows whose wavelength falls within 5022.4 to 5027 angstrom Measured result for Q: 15.36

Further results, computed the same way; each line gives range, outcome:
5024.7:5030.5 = 16.23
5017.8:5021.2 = 14.6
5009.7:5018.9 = 15.07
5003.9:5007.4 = 18.18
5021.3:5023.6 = 14.13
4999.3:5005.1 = 15.45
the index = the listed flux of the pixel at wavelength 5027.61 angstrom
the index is 18.44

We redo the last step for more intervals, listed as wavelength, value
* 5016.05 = 16.47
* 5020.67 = 14.6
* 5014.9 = 15.07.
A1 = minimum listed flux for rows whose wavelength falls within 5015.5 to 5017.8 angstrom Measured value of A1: 16.47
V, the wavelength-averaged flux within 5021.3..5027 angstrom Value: 15.6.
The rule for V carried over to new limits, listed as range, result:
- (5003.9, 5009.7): 18.5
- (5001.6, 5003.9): 17.4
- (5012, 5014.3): 16.1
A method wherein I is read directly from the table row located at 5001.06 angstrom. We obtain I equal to 17.05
